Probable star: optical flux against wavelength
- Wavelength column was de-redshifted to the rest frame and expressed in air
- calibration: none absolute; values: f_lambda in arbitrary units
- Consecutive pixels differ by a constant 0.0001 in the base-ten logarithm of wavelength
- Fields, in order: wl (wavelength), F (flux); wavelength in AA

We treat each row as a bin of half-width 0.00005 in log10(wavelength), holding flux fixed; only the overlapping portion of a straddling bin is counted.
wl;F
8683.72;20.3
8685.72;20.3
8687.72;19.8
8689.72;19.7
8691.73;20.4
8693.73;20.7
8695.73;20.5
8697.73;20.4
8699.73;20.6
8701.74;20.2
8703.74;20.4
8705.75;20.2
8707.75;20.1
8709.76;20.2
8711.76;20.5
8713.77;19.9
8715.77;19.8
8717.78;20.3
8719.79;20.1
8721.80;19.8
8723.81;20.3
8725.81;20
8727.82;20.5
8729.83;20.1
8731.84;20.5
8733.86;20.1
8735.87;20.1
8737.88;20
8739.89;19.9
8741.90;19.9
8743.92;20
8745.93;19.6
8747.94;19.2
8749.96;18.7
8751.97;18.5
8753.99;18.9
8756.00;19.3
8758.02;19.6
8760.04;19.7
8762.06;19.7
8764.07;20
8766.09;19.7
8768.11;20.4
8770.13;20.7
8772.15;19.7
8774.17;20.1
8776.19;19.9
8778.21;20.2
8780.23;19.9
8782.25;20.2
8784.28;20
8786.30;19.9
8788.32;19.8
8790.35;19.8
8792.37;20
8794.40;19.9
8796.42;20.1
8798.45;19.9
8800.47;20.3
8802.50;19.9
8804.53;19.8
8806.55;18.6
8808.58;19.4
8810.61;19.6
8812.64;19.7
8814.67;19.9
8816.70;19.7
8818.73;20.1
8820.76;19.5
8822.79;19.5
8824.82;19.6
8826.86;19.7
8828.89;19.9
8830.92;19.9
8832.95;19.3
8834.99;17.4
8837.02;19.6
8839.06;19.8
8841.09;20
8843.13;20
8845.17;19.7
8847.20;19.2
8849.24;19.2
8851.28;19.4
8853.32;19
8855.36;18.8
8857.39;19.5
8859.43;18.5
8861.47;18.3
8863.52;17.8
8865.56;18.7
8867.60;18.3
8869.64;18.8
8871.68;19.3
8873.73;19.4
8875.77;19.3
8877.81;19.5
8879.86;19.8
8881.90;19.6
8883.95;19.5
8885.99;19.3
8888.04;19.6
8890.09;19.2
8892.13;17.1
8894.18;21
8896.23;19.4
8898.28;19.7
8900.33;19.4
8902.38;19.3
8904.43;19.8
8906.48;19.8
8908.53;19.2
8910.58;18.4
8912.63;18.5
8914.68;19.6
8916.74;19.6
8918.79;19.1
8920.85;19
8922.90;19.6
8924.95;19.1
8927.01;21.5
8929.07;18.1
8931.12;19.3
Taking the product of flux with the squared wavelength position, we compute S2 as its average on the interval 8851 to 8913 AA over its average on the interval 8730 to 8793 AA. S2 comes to 0.99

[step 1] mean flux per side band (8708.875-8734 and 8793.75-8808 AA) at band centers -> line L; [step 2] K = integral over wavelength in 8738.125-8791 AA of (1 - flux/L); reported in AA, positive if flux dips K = 0.6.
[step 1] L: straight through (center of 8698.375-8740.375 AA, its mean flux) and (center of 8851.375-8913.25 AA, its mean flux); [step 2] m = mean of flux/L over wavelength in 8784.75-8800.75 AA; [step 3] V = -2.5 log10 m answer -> -0.01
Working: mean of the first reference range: 20.2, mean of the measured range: 20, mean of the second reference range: 19.1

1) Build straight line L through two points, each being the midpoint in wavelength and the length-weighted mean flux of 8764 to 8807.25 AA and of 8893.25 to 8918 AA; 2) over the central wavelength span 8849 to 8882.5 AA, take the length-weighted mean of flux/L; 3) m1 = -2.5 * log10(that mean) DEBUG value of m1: 0.04 mag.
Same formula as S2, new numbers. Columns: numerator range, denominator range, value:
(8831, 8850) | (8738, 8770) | 1.01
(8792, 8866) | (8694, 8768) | 1.00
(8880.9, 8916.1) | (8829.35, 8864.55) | 1.02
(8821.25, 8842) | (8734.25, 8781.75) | 1.00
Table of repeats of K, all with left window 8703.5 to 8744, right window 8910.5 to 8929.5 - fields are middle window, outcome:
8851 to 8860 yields 0.3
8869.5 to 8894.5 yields 0.2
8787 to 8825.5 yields 0.1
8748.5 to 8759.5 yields 0.5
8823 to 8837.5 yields 0.3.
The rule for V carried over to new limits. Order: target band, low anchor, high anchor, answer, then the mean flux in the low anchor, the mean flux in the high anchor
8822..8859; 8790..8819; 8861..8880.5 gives -0.01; 19.8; 18.9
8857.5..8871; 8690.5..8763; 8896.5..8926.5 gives 0.06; 20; 19.3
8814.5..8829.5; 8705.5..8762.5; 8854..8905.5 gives -0.02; 19.8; 19.2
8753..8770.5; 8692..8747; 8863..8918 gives 0.01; 20.2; 19.2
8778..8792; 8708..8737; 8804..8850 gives -0.01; 20.2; 19.5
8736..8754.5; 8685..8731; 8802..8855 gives 0.03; 20.2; 19.5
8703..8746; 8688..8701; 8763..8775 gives 0.01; 20.3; 20.1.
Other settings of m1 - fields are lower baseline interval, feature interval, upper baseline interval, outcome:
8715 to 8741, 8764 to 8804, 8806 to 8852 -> -0.01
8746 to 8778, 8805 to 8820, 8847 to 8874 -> -0.02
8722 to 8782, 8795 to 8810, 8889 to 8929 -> 0.00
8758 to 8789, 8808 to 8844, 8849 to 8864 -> -0.02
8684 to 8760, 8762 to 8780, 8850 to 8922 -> -0.02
